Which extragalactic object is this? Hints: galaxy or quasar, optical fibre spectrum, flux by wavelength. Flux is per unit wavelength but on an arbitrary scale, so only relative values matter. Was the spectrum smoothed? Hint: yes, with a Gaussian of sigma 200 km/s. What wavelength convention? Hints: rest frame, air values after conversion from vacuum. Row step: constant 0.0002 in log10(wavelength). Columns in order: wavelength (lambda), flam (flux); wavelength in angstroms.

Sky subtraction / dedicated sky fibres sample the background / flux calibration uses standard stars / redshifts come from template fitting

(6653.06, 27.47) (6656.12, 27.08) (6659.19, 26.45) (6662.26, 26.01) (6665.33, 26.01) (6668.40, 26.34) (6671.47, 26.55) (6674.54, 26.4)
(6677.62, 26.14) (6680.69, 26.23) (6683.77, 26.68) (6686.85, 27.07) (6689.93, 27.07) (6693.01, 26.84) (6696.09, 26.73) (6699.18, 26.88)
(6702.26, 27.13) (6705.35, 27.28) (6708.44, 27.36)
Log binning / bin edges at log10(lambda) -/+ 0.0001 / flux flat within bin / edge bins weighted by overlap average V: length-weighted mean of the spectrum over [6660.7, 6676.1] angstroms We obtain 26.3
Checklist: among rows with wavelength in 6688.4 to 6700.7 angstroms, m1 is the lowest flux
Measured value 26.73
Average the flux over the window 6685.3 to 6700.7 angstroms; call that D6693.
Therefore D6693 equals 26.9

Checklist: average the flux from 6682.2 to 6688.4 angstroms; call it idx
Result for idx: 26.9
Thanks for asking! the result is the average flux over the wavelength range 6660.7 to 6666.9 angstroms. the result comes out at 26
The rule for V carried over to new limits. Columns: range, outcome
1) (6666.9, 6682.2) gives 26.3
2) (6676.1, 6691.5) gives 26.6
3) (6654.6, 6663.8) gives 26.5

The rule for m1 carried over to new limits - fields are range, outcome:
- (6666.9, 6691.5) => 26.14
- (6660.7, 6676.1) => 26.01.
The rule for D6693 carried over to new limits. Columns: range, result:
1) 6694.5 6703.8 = 26.9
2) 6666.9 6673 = 26.5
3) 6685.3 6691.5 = 27.1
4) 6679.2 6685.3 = 26.4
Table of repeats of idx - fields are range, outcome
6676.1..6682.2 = 26.2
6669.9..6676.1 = 26.5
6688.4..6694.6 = 27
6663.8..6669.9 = 26.2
